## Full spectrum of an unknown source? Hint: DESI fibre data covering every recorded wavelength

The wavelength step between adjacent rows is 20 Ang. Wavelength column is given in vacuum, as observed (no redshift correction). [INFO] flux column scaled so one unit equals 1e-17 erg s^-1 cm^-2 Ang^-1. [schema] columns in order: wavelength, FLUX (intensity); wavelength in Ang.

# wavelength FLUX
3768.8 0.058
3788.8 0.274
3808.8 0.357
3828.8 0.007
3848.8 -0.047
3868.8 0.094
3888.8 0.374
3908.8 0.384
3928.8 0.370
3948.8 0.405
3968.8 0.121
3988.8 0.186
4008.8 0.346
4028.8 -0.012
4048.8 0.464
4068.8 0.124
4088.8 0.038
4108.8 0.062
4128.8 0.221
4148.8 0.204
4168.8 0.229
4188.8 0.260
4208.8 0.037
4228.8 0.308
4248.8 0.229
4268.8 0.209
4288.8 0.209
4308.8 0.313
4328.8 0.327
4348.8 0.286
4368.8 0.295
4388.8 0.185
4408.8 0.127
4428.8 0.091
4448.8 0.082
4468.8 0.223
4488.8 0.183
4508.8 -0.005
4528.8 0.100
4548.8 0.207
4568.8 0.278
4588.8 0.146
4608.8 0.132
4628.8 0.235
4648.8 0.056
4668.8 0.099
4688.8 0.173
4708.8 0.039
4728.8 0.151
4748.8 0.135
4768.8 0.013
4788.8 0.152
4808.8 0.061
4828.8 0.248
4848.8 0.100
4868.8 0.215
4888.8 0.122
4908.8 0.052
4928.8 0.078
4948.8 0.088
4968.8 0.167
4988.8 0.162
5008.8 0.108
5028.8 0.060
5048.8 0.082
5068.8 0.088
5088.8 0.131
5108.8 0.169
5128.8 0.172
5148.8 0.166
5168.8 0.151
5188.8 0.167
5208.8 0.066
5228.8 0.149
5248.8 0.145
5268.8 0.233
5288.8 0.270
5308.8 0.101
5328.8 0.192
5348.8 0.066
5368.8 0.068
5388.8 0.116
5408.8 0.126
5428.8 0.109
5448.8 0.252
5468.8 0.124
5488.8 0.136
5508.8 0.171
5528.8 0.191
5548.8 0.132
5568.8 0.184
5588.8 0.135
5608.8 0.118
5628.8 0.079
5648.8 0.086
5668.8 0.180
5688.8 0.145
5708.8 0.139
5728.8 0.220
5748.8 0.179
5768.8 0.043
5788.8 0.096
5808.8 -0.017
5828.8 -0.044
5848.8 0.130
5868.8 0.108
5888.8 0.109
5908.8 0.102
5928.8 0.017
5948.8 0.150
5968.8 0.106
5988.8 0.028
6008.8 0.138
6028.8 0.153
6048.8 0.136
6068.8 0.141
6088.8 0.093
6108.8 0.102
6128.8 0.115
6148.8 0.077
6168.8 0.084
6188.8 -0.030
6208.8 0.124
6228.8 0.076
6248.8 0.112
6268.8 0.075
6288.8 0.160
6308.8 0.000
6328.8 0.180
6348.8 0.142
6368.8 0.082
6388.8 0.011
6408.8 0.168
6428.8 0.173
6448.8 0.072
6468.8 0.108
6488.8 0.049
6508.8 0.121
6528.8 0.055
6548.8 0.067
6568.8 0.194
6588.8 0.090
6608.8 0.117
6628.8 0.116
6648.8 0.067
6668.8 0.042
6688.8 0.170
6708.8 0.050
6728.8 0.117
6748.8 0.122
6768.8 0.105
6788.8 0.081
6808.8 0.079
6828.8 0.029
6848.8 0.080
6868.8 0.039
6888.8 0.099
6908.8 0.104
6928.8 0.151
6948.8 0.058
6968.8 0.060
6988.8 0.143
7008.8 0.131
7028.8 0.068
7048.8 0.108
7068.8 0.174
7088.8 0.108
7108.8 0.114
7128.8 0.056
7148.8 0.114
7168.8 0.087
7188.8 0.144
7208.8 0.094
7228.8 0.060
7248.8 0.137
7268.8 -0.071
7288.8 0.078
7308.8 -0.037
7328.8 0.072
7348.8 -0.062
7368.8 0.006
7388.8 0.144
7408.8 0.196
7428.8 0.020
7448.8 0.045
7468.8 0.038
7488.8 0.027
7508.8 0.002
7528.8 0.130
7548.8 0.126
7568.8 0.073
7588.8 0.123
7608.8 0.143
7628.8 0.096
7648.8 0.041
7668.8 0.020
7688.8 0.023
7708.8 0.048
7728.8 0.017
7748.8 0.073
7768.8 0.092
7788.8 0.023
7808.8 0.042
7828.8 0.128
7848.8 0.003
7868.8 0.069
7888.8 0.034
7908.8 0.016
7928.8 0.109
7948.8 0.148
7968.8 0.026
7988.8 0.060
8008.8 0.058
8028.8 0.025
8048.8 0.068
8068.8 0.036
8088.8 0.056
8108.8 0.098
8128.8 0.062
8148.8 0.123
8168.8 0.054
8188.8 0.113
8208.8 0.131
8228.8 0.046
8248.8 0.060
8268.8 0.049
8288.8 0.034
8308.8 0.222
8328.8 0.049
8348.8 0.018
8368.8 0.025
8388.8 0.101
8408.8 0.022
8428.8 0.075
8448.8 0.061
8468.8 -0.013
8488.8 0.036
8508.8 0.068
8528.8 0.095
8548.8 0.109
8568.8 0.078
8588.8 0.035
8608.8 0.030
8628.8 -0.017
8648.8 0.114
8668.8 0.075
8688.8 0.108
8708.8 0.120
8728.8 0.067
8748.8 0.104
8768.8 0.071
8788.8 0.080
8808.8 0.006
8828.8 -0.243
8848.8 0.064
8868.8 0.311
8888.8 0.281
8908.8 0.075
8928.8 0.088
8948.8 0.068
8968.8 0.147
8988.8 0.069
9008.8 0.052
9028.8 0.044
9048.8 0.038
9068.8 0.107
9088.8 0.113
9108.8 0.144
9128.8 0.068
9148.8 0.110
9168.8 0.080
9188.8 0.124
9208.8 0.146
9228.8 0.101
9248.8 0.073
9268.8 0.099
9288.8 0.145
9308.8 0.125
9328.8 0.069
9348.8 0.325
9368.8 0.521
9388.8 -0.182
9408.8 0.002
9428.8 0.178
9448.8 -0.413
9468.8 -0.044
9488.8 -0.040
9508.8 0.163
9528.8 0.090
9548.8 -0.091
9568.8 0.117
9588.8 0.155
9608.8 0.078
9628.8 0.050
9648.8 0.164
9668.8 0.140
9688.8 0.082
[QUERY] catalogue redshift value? 1.38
